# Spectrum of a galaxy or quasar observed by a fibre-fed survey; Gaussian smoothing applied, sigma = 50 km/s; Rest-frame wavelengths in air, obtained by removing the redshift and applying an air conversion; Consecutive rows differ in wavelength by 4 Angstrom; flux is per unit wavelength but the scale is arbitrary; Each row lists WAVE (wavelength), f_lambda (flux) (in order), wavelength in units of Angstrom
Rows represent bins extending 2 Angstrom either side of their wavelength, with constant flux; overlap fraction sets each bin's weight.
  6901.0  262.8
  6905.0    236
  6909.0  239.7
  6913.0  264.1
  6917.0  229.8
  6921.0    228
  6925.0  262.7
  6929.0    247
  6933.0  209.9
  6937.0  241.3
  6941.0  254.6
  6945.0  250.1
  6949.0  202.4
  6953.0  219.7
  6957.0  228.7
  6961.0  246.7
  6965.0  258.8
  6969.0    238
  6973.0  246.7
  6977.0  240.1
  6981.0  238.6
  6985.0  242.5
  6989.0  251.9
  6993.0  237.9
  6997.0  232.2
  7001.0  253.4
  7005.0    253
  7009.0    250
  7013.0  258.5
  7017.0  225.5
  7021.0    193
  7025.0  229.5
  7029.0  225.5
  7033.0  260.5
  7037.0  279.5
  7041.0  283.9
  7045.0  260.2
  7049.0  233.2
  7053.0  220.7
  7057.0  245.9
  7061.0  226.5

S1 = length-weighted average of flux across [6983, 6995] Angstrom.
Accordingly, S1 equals 244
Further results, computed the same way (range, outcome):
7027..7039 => 255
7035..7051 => 264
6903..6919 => 242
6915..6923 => 229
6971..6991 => 244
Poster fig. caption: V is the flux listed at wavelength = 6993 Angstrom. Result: 237.9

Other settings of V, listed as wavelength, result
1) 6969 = 238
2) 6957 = 228.7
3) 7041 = 283.9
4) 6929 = 247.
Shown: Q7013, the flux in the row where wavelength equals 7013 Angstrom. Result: 258.5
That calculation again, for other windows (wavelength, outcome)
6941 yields 254.6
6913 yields 264.1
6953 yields 219.7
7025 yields 229.5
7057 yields 245.9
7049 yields 233.2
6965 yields 258.8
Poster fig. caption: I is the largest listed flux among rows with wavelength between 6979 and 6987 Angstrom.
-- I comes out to 242.5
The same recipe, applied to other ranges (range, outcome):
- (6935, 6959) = 254.6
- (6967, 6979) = 246.7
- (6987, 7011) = 253.4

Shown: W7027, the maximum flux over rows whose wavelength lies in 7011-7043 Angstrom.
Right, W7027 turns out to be 283.9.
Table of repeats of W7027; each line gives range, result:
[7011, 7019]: 258.5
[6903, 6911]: 239.7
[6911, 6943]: 264.1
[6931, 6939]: 241.3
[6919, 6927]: 262.7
